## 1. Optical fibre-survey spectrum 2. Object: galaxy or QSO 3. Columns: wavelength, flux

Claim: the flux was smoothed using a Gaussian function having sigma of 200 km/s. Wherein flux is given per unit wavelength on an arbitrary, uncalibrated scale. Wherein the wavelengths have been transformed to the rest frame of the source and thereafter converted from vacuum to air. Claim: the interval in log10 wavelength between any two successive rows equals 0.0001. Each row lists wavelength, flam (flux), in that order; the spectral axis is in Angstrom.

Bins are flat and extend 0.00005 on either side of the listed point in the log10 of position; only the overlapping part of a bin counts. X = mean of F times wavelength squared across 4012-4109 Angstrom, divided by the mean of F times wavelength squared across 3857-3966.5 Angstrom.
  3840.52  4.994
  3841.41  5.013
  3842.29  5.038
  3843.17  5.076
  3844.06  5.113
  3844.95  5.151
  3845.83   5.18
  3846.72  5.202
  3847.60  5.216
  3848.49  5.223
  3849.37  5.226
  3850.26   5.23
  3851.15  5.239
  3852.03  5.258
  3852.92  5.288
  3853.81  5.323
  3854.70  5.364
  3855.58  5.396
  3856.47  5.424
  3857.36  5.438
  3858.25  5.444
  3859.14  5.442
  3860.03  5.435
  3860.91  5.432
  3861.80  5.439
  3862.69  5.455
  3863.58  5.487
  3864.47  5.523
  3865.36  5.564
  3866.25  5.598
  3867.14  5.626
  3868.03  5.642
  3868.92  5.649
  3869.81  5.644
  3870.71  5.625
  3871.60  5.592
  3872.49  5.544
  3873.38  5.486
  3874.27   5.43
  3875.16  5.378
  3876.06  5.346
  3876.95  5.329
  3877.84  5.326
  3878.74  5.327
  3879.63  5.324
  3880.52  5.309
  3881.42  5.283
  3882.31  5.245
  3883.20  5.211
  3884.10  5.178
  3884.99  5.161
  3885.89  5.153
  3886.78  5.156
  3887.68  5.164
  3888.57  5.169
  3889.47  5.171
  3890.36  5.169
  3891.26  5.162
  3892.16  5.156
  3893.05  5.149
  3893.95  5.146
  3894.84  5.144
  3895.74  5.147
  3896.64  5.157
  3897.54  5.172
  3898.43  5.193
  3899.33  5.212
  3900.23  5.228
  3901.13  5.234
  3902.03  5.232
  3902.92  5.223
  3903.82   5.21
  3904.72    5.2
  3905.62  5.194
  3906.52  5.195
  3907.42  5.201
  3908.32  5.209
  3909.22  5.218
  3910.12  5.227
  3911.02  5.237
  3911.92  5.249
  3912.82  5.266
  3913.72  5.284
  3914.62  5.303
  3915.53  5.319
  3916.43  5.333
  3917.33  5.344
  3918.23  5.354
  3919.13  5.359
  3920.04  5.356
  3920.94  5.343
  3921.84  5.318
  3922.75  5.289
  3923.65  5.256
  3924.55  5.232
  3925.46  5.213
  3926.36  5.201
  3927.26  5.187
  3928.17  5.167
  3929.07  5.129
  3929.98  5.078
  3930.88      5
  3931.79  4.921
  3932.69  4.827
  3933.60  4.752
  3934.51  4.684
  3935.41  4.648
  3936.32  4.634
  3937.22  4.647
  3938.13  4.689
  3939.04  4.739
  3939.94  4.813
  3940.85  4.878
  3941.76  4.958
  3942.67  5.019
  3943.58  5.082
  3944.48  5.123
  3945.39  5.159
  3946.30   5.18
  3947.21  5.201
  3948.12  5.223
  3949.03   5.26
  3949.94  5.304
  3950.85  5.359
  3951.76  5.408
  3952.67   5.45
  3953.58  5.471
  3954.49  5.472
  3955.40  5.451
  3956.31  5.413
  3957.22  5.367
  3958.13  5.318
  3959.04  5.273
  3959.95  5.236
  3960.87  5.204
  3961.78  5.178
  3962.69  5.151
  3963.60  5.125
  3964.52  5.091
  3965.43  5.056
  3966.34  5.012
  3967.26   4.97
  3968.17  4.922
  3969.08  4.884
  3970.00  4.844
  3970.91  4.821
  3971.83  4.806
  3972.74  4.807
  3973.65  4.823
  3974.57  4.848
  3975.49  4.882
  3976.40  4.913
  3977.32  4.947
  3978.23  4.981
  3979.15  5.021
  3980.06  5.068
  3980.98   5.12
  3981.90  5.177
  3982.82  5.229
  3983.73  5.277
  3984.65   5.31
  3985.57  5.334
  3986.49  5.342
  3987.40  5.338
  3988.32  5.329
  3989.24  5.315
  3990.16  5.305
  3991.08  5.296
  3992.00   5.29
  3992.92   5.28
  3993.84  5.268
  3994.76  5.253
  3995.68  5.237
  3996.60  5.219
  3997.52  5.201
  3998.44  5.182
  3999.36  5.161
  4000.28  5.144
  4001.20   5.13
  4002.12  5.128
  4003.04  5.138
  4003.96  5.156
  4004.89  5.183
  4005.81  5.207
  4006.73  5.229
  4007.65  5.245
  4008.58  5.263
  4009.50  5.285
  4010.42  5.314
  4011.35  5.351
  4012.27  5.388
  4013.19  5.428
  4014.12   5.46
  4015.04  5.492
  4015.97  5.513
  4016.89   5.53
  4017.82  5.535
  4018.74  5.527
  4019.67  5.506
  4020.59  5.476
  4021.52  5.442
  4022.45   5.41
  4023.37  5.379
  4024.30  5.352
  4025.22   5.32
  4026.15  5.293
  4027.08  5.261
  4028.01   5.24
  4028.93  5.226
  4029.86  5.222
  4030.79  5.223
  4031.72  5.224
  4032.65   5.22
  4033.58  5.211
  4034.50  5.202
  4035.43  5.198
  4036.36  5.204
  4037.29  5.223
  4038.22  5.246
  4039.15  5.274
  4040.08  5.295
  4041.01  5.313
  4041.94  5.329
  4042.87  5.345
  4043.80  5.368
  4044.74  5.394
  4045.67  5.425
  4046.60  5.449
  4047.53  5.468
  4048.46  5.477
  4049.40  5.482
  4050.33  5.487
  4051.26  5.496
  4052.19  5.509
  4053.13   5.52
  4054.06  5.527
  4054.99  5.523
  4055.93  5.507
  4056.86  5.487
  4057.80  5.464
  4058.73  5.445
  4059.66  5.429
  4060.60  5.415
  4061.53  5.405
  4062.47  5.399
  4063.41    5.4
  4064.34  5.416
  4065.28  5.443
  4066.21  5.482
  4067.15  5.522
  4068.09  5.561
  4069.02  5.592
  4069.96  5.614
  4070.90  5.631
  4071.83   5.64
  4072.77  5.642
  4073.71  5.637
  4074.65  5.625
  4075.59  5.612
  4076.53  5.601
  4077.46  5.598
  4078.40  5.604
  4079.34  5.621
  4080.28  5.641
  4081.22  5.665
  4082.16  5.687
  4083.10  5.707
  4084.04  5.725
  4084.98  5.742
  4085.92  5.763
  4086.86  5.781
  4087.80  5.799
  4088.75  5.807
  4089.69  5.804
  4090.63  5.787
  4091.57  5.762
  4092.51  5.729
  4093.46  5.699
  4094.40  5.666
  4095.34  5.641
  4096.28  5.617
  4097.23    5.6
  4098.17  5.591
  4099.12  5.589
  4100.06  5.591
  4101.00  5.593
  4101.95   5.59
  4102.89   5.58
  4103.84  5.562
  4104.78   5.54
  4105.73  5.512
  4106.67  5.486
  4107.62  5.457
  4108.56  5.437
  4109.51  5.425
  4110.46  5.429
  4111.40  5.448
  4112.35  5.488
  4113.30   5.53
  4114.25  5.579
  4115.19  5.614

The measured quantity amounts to 1.13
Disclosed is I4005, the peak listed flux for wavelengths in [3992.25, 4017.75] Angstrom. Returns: 5.53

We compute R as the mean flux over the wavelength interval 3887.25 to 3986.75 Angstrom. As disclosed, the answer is 5.13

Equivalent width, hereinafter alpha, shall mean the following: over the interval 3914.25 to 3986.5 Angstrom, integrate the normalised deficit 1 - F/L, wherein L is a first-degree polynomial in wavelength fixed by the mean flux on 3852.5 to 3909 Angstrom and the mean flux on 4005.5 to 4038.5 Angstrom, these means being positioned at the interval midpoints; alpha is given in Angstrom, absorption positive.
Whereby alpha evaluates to 3.0 Angstrom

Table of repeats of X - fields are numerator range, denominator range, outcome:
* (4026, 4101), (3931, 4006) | 1.13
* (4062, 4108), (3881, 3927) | 1.18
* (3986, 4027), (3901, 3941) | 1.08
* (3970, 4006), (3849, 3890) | 1.01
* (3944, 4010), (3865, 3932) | 1.02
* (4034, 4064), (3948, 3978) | 1.10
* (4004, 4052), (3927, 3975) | 1.10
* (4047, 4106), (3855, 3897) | 1.15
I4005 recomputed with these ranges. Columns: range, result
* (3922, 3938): 5.289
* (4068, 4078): 5.642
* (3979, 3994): 5.342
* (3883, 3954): 5.471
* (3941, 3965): 5.472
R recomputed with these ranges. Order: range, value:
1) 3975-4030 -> 5.27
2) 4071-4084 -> 5.64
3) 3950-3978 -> 5.12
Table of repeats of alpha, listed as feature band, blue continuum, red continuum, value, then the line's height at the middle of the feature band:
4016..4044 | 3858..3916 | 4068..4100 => 1.3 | 5.57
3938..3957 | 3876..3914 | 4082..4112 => 0.5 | 5.32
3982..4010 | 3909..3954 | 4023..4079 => 0.2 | 5.29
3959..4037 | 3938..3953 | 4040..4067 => 1.0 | 5.27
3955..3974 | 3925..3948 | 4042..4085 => 0.0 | 5.09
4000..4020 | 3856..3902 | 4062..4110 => 0.7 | 5.51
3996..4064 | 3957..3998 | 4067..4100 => 0.6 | 5.39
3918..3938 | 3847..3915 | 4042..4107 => 1.2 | 5.37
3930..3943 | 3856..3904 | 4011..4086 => 1.4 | 5.37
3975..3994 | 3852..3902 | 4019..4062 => 0.6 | 5.36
